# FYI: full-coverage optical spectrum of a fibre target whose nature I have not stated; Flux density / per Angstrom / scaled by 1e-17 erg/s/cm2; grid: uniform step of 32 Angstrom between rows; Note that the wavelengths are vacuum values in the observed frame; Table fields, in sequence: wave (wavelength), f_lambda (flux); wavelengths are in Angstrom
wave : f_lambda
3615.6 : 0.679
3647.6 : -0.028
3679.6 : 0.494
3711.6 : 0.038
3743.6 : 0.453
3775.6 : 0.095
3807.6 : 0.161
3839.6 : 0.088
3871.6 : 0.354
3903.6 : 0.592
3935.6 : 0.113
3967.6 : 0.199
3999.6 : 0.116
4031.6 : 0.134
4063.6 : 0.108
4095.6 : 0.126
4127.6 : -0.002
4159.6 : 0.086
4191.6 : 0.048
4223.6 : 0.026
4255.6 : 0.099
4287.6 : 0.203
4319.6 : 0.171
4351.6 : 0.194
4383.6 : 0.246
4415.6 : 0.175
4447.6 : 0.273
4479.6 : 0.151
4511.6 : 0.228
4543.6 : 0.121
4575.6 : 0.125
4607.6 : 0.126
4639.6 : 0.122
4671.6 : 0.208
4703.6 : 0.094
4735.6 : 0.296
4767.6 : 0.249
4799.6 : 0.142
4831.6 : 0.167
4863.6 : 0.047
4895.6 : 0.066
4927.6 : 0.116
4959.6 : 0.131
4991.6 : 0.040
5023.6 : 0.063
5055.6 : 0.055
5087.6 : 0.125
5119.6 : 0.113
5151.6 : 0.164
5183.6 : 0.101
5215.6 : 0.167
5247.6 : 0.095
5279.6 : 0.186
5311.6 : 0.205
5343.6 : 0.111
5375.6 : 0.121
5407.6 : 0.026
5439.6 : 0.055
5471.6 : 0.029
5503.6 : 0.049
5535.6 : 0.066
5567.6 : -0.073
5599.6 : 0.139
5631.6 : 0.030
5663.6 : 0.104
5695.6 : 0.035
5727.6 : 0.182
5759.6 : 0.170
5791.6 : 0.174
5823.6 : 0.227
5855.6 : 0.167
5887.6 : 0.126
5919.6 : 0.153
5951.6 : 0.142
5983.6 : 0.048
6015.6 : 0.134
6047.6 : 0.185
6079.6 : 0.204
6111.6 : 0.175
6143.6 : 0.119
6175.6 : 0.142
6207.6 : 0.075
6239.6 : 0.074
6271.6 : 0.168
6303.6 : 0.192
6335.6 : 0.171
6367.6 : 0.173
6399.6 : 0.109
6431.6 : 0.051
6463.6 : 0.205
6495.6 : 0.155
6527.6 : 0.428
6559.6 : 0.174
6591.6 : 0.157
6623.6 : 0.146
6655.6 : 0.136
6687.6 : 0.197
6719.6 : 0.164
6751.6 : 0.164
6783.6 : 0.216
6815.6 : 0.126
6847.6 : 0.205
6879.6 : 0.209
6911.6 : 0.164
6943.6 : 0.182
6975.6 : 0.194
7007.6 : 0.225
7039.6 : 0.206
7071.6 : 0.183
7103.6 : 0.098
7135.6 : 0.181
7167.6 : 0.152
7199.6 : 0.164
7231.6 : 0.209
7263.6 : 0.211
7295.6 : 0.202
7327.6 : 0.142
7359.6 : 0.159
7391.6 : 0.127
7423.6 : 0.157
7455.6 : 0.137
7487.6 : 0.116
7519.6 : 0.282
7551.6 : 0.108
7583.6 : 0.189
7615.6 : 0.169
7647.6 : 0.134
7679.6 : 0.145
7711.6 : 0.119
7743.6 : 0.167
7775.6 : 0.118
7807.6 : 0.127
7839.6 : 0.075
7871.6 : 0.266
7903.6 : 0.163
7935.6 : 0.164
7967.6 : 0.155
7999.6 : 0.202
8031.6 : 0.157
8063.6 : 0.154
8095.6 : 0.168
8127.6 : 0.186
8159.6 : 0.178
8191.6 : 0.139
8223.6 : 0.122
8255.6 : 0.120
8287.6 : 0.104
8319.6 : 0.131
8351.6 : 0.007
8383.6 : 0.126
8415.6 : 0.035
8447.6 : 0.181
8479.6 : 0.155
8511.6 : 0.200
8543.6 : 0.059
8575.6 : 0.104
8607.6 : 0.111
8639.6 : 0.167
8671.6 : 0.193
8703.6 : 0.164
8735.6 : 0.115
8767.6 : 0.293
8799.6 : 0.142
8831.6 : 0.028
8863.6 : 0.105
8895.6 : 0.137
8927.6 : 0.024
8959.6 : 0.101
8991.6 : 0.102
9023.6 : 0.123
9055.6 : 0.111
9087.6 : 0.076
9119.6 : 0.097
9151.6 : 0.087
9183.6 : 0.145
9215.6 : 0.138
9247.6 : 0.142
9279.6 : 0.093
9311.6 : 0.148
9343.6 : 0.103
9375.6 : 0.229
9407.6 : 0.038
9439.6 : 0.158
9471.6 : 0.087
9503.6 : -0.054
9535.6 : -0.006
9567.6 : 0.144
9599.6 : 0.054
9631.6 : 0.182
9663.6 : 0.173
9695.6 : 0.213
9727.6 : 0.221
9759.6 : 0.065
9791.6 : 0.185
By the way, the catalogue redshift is 0.752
